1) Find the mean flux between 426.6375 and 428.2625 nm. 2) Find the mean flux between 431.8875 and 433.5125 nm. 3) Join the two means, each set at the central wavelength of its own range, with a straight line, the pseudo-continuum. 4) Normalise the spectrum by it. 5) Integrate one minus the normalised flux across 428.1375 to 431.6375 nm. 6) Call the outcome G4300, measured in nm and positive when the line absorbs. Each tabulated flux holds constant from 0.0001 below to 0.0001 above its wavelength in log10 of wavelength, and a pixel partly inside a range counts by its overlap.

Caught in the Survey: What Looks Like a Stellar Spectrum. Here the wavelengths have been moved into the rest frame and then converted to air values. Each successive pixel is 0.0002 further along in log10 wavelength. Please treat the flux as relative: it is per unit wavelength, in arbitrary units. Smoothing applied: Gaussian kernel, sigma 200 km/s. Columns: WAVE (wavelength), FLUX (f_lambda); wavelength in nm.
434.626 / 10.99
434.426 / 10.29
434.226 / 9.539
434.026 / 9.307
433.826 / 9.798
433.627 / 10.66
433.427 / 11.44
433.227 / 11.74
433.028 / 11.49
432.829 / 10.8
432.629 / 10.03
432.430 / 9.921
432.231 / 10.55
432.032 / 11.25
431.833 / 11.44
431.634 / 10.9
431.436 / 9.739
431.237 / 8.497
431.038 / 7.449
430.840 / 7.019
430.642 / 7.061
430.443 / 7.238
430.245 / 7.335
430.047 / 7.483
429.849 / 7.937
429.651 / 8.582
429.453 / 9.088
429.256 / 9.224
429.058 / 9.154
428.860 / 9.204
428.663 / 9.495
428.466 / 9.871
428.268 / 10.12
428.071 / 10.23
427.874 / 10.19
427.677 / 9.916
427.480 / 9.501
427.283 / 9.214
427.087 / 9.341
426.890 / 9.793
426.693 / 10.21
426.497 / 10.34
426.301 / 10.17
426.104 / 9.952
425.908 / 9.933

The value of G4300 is 0.58 nm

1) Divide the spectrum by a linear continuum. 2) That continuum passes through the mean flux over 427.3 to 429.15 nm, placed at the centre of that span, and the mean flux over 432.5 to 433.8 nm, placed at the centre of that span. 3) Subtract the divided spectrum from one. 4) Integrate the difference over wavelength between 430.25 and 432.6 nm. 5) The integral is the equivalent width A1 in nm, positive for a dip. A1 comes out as 0.31 nm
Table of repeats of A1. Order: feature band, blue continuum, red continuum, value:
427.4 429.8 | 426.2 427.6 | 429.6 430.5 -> -0.24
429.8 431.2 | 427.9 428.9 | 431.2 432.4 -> 0.39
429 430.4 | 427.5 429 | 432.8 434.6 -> 0.24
